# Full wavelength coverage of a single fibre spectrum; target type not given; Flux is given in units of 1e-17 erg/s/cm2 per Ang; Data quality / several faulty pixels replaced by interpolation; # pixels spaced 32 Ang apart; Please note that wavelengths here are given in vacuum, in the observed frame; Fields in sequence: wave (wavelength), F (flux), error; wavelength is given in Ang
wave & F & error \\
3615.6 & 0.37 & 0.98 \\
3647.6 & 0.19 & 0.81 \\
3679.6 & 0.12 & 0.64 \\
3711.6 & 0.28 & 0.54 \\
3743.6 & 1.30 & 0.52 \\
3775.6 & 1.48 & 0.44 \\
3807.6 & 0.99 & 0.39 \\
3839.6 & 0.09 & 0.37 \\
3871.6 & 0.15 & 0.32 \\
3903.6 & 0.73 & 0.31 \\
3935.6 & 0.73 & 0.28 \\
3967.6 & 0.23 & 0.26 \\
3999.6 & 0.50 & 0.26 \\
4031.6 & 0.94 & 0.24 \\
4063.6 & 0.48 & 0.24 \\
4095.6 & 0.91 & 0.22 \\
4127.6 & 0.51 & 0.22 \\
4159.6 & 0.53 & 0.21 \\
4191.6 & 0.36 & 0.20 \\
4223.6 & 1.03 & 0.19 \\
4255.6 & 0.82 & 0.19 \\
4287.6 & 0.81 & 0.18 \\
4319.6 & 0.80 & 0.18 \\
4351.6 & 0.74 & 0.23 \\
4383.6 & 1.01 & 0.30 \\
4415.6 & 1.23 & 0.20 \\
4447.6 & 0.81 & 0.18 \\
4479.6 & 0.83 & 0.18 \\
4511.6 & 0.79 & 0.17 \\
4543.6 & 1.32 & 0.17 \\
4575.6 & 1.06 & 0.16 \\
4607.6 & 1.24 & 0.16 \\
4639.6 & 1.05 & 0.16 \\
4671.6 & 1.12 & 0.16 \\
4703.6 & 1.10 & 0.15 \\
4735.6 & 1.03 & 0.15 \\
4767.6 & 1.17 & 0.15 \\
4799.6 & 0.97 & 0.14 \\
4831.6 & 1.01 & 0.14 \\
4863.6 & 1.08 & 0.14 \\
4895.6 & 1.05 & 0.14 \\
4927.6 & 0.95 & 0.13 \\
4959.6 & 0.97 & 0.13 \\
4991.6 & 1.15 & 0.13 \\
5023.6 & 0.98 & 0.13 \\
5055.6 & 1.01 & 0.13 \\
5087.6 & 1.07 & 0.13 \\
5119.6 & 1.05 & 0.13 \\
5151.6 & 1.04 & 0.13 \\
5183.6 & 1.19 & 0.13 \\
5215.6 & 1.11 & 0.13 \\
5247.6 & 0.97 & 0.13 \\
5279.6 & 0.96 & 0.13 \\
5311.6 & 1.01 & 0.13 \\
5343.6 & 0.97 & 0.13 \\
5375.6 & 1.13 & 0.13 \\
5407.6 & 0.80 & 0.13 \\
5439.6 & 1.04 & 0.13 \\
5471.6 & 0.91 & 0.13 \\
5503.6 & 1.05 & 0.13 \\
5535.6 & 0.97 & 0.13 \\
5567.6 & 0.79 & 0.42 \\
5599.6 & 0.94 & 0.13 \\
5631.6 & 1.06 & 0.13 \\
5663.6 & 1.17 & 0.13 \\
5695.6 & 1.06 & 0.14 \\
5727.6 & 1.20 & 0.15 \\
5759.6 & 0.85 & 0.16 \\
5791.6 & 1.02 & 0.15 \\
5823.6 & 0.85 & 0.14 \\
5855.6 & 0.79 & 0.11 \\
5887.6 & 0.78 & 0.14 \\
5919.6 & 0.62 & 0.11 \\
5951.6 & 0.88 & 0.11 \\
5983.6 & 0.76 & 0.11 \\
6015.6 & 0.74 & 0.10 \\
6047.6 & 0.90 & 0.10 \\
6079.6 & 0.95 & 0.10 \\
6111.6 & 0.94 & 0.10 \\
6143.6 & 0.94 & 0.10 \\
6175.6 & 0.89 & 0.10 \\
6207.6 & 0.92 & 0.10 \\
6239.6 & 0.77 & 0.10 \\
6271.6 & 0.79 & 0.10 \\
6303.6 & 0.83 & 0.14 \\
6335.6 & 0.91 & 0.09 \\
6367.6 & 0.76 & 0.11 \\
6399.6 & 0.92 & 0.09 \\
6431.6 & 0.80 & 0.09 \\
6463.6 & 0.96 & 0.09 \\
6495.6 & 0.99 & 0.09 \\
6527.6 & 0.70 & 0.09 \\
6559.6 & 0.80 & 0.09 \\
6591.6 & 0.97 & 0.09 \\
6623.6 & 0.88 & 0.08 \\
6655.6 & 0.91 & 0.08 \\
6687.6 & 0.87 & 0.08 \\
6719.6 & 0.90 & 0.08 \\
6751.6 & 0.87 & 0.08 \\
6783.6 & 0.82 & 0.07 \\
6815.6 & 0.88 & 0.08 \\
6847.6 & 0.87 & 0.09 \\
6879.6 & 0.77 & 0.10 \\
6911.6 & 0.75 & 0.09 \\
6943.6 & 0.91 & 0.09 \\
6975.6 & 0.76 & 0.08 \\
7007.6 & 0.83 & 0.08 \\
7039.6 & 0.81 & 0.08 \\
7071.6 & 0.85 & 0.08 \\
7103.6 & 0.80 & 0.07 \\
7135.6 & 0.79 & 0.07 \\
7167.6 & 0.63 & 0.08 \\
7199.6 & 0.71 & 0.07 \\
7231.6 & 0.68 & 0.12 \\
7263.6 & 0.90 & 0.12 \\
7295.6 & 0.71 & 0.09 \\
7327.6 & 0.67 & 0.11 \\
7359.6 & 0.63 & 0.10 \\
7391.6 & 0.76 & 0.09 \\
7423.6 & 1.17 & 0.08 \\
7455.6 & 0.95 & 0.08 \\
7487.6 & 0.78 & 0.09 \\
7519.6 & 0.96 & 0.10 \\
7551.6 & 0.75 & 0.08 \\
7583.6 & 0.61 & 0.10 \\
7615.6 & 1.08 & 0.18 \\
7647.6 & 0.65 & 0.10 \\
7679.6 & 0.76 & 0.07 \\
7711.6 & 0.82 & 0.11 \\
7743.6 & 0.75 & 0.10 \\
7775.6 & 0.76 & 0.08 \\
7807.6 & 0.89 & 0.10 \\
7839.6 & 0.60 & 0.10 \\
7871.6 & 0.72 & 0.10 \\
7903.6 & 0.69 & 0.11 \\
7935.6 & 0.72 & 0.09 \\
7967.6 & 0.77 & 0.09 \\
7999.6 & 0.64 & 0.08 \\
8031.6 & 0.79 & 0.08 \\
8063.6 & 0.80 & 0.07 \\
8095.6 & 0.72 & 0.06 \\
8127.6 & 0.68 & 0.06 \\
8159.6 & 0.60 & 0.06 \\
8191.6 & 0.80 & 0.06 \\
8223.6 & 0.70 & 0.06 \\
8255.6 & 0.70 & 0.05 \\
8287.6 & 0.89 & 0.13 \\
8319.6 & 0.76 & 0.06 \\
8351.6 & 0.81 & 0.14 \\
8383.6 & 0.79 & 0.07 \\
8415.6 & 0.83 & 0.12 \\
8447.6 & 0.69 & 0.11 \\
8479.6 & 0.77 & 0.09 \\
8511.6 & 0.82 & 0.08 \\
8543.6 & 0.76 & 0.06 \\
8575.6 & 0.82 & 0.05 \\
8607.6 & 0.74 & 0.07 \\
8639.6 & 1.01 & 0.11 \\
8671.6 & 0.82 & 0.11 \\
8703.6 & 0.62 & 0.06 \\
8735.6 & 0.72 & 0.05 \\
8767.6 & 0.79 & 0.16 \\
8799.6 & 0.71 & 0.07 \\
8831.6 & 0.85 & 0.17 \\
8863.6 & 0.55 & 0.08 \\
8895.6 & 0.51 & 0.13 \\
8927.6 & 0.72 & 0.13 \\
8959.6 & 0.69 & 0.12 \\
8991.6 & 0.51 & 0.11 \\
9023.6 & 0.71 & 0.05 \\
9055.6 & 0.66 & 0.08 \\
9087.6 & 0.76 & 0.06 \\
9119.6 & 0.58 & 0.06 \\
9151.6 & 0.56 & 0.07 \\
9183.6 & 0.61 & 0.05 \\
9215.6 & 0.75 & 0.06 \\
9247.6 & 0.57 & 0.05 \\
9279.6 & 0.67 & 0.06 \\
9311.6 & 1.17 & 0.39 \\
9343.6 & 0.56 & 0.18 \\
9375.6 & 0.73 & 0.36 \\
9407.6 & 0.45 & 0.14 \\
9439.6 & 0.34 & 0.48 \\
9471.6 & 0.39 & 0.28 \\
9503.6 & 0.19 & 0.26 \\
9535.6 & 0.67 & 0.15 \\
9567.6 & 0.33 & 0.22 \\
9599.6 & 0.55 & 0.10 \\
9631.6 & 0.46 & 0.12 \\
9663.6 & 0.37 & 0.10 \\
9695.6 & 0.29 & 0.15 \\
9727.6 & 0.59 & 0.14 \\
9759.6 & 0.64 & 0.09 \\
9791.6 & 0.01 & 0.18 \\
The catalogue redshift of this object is 0.133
